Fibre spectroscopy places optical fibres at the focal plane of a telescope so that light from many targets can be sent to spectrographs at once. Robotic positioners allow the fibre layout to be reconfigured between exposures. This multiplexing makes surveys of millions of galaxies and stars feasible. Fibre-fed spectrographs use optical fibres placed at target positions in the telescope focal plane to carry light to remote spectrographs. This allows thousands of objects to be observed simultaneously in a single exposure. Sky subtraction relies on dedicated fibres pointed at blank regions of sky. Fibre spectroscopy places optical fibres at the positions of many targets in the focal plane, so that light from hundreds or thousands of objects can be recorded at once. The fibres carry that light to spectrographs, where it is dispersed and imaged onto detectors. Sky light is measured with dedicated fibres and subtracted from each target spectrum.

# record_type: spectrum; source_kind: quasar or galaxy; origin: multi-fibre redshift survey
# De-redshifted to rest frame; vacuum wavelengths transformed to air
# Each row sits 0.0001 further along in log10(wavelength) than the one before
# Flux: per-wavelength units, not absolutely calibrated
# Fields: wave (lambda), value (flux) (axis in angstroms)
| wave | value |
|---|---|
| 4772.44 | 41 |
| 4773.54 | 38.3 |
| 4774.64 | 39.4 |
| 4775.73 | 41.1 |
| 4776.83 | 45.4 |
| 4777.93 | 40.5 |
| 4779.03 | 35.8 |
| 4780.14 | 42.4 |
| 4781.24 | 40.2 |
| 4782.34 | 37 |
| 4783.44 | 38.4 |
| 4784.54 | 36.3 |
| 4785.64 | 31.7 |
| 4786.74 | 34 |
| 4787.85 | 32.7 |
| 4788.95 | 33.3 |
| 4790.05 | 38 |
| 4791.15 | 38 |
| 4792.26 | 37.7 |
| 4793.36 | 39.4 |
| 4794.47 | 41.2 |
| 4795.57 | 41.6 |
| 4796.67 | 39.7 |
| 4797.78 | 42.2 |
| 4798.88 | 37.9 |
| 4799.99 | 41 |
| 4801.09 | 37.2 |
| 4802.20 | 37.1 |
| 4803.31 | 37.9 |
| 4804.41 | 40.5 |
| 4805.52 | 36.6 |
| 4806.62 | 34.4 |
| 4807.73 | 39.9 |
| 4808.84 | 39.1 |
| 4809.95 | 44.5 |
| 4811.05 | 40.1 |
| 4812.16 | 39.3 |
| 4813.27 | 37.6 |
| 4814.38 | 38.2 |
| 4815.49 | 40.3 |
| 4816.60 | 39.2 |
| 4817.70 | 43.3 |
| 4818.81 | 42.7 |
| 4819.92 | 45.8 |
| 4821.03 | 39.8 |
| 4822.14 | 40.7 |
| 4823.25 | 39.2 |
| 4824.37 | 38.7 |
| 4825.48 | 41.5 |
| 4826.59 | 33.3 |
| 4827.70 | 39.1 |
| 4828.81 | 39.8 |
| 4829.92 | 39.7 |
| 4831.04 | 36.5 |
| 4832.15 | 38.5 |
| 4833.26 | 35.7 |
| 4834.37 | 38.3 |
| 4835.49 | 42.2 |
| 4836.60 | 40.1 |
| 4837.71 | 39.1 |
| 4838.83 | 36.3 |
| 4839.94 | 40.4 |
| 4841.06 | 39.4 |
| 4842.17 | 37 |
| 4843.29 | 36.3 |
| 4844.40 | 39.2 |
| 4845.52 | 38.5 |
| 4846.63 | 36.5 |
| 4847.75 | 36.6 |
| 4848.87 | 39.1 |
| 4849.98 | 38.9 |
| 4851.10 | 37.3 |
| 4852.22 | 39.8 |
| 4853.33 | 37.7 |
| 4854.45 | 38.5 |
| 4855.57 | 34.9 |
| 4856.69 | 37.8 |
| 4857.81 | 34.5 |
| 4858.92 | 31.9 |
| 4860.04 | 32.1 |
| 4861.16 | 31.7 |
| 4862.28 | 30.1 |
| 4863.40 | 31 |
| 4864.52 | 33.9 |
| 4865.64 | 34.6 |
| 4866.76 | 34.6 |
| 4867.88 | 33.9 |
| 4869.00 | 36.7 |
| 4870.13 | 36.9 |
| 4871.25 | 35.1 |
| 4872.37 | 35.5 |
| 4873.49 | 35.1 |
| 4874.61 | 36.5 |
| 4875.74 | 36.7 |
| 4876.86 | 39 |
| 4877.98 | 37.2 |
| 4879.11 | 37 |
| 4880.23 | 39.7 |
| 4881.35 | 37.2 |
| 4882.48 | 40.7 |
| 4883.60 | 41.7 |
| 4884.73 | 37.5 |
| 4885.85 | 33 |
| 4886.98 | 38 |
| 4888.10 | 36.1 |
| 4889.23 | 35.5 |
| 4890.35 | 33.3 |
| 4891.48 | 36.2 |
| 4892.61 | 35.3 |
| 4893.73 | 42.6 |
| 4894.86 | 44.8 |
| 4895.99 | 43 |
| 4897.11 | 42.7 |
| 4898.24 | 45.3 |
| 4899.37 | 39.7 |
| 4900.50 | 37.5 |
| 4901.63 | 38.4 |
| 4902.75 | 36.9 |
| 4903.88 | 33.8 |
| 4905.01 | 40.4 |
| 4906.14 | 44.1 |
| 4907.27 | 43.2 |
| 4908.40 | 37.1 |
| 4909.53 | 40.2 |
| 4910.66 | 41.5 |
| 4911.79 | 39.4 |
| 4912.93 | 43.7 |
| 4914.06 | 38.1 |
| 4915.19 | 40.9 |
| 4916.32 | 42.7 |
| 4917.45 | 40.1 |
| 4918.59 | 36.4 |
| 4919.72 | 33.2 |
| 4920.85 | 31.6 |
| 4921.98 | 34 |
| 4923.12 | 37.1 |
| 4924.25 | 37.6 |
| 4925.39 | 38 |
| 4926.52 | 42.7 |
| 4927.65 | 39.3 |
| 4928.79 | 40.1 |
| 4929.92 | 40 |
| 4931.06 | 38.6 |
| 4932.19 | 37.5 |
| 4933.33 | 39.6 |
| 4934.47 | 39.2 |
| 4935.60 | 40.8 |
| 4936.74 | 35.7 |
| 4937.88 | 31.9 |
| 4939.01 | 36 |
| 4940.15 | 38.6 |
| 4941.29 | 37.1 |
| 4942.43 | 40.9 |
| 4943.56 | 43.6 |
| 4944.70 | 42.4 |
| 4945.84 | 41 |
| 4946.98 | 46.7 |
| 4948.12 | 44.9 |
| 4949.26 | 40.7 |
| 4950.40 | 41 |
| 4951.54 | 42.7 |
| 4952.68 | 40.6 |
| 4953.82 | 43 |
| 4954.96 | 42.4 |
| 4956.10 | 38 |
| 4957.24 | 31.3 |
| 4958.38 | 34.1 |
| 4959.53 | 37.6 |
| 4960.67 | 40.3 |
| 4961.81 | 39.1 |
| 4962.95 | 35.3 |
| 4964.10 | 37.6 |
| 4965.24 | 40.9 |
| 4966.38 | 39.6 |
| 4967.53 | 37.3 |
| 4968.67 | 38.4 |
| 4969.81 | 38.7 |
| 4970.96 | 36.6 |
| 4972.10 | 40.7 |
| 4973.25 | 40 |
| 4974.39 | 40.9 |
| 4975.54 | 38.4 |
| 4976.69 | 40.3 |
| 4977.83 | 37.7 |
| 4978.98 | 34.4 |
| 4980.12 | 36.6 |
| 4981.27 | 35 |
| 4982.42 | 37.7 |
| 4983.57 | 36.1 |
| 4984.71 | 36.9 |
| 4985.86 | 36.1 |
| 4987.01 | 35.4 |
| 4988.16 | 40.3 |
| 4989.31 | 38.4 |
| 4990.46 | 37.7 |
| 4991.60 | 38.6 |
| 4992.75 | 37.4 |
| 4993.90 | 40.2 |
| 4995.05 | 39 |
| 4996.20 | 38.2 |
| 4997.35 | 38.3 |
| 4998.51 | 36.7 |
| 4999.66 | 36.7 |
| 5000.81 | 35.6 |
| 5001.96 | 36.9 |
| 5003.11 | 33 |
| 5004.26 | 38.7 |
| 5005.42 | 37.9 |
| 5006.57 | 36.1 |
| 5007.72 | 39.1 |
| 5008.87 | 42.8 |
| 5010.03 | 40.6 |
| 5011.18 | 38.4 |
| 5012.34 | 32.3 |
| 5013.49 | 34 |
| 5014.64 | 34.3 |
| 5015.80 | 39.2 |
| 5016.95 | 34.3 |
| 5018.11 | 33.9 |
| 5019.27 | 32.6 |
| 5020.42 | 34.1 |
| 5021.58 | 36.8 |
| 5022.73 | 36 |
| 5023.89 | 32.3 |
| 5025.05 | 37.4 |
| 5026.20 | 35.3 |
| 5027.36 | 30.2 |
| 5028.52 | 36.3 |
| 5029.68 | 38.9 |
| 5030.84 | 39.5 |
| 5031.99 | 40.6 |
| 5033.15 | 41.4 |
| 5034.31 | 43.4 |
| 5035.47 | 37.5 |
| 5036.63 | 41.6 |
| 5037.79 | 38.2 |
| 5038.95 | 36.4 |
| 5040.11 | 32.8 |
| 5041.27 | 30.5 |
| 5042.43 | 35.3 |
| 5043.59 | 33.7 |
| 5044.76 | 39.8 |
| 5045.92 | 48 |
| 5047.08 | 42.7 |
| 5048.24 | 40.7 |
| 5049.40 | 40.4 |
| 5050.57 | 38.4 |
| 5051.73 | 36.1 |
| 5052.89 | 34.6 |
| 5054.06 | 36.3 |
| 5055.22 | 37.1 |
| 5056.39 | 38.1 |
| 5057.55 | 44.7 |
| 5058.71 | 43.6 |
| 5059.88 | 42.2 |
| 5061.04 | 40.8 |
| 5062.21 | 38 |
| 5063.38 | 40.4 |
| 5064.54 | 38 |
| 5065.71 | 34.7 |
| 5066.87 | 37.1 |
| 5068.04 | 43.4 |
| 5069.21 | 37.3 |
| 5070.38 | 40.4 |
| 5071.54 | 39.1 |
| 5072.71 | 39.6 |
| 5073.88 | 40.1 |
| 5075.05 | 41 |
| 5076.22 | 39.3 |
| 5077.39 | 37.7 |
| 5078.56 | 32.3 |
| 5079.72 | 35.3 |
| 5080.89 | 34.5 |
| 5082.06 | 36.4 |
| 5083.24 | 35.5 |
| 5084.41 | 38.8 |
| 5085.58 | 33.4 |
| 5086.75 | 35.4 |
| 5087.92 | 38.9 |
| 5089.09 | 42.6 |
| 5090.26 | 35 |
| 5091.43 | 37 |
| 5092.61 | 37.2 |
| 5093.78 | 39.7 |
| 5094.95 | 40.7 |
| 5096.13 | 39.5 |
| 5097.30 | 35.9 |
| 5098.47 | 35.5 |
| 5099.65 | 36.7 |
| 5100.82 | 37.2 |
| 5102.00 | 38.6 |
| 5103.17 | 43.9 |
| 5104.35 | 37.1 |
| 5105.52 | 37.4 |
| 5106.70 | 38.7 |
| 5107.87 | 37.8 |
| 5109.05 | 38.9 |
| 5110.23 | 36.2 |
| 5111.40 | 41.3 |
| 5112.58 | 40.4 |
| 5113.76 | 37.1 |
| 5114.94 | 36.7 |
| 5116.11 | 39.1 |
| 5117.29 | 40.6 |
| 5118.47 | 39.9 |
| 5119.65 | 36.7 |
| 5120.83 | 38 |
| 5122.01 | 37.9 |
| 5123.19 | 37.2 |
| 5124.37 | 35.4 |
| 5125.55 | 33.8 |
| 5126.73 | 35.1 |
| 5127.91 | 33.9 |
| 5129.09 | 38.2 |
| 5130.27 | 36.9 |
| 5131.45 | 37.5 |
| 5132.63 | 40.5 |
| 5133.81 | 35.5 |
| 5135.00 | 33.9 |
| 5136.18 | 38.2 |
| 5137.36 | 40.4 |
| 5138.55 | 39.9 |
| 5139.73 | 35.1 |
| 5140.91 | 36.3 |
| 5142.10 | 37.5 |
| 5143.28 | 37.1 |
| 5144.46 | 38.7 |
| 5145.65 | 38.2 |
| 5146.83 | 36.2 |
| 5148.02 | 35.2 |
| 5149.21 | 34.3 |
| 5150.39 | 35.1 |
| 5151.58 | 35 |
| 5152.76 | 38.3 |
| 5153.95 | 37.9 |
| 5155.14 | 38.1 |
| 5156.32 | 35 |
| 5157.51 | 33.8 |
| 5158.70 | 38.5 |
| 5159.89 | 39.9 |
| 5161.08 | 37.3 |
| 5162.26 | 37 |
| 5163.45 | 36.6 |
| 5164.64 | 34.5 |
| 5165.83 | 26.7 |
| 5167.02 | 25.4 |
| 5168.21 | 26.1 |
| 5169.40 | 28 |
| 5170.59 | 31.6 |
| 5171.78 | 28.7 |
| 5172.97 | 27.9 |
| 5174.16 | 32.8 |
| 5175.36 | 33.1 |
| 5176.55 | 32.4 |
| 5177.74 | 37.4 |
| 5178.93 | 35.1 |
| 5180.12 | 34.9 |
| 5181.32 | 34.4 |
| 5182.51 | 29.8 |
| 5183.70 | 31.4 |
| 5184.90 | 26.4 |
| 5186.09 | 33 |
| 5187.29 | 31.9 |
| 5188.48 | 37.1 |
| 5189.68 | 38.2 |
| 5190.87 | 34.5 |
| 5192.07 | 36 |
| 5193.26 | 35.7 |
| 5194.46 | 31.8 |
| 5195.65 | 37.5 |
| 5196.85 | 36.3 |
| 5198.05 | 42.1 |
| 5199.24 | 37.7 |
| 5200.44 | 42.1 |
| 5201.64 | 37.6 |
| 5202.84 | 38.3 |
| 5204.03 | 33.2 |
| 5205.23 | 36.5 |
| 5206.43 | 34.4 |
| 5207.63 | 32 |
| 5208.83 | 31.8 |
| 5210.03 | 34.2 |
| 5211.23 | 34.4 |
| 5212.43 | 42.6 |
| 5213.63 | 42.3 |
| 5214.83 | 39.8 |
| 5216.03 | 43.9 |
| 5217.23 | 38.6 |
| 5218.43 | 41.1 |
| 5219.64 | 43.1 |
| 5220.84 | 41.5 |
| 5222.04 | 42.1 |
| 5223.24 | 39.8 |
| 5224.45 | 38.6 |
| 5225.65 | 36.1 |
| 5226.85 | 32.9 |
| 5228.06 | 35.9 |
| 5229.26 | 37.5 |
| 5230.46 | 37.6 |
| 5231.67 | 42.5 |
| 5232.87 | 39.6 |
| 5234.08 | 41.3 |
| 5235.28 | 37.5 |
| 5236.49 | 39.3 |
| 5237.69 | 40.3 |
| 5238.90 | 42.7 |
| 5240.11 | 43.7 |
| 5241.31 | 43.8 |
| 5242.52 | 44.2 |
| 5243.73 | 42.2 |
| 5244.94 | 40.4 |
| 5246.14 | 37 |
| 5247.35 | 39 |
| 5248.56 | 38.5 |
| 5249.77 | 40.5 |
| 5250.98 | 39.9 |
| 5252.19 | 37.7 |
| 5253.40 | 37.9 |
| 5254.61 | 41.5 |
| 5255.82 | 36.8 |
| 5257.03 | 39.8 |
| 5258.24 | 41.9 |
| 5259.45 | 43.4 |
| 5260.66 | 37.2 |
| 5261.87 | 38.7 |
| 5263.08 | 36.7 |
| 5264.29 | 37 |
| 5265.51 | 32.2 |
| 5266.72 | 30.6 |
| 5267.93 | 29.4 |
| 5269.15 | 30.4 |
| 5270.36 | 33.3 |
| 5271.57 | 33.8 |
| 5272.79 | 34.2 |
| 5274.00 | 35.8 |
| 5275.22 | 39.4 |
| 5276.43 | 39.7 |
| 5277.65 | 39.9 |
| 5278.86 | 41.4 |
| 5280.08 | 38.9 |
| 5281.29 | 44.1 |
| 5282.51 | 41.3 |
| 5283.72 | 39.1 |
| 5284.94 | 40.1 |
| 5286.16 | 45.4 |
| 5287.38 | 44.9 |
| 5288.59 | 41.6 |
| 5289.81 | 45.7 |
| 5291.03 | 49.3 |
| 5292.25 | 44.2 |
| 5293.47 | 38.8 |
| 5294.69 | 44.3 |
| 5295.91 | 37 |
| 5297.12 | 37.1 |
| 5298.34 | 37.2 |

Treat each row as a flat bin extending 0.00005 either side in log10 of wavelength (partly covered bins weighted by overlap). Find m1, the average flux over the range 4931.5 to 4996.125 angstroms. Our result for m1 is 38.7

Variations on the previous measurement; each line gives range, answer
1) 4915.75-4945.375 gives 38.3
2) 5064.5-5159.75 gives 37.5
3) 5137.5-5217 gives 35.2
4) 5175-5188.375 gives 32.9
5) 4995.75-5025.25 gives 36.4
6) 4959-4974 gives 38.7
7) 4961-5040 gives 37.4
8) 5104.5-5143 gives 37.6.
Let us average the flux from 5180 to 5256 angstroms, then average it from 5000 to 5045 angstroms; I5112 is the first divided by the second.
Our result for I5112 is 1.0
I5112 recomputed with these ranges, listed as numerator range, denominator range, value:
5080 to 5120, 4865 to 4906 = 1.00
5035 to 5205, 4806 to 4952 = 0.96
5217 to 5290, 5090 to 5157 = 1.04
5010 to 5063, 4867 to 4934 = 0.98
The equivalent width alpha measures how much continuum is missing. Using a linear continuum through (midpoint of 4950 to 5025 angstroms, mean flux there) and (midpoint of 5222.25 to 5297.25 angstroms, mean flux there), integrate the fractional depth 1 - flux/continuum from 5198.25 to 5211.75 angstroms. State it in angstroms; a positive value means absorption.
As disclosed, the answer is 1.1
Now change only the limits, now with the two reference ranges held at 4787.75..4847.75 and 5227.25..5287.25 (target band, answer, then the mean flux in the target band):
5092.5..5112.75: 0.2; 38.5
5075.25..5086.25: 0.8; 36.1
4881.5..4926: 0.2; 38.7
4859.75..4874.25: 1.8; 34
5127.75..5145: 0.7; 37.4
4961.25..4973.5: 0.1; 38.5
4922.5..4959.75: -0.5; 39.4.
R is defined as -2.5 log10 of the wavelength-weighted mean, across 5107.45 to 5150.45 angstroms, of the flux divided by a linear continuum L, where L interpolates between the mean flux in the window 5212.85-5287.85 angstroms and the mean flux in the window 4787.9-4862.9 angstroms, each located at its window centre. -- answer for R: 0.04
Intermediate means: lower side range 38.3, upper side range 39.1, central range 37.3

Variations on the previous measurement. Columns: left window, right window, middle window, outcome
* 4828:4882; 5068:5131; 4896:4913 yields -0.09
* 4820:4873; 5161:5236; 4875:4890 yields -0.02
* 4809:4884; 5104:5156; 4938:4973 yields -0.05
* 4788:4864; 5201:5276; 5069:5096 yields 0.01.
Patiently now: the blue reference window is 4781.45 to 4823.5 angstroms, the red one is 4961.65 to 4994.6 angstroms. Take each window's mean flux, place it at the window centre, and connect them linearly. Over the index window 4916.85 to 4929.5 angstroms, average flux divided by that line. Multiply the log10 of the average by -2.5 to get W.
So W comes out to 0.03 mag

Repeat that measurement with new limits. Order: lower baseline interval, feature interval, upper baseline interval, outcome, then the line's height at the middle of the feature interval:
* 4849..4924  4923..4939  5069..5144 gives -0.03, 37.5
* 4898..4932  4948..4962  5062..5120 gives -0.02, 38.8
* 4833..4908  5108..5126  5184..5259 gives 0.00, 38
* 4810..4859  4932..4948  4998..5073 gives -0.04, 38.2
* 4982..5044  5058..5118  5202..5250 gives -0.02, 37.6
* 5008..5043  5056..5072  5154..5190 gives -0.12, 35.7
